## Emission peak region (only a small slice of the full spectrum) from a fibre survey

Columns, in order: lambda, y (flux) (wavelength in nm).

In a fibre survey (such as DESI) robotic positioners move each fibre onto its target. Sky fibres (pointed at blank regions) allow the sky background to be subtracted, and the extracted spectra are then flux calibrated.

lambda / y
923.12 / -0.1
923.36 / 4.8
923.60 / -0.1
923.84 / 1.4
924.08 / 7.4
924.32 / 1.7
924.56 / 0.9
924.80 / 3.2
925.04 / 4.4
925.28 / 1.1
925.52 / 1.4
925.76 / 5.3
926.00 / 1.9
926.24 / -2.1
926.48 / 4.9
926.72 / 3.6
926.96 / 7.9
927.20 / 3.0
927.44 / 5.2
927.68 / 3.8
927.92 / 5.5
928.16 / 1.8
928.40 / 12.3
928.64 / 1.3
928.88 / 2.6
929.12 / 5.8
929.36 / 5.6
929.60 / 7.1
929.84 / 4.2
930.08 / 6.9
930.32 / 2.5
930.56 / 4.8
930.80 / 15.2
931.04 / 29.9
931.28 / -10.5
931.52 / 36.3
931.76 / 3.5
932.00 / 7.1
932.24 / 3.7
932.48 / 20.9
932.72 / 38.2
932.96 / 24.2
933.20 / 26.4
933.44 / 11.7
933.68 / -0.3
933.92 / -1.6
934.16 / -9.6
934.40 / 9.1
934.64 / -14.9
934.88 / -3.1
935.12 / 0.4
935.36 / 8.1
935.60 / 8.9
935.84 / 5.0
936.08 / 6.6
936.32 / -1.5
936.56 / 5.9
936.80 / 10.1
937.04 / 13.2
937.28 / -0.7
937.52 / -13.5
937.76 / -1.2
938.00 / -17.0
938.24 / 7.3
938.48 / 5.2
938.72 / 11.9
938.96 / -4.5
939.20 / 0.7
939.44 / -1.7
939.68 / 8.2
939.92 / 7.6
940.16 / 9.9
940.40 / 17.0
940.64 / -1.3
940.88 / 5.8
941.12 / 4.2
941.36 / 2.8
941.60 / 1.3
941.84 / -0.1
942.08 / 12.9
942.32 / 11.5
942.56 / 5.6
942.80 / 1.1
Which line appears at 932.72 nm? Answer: H-gamma 4340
